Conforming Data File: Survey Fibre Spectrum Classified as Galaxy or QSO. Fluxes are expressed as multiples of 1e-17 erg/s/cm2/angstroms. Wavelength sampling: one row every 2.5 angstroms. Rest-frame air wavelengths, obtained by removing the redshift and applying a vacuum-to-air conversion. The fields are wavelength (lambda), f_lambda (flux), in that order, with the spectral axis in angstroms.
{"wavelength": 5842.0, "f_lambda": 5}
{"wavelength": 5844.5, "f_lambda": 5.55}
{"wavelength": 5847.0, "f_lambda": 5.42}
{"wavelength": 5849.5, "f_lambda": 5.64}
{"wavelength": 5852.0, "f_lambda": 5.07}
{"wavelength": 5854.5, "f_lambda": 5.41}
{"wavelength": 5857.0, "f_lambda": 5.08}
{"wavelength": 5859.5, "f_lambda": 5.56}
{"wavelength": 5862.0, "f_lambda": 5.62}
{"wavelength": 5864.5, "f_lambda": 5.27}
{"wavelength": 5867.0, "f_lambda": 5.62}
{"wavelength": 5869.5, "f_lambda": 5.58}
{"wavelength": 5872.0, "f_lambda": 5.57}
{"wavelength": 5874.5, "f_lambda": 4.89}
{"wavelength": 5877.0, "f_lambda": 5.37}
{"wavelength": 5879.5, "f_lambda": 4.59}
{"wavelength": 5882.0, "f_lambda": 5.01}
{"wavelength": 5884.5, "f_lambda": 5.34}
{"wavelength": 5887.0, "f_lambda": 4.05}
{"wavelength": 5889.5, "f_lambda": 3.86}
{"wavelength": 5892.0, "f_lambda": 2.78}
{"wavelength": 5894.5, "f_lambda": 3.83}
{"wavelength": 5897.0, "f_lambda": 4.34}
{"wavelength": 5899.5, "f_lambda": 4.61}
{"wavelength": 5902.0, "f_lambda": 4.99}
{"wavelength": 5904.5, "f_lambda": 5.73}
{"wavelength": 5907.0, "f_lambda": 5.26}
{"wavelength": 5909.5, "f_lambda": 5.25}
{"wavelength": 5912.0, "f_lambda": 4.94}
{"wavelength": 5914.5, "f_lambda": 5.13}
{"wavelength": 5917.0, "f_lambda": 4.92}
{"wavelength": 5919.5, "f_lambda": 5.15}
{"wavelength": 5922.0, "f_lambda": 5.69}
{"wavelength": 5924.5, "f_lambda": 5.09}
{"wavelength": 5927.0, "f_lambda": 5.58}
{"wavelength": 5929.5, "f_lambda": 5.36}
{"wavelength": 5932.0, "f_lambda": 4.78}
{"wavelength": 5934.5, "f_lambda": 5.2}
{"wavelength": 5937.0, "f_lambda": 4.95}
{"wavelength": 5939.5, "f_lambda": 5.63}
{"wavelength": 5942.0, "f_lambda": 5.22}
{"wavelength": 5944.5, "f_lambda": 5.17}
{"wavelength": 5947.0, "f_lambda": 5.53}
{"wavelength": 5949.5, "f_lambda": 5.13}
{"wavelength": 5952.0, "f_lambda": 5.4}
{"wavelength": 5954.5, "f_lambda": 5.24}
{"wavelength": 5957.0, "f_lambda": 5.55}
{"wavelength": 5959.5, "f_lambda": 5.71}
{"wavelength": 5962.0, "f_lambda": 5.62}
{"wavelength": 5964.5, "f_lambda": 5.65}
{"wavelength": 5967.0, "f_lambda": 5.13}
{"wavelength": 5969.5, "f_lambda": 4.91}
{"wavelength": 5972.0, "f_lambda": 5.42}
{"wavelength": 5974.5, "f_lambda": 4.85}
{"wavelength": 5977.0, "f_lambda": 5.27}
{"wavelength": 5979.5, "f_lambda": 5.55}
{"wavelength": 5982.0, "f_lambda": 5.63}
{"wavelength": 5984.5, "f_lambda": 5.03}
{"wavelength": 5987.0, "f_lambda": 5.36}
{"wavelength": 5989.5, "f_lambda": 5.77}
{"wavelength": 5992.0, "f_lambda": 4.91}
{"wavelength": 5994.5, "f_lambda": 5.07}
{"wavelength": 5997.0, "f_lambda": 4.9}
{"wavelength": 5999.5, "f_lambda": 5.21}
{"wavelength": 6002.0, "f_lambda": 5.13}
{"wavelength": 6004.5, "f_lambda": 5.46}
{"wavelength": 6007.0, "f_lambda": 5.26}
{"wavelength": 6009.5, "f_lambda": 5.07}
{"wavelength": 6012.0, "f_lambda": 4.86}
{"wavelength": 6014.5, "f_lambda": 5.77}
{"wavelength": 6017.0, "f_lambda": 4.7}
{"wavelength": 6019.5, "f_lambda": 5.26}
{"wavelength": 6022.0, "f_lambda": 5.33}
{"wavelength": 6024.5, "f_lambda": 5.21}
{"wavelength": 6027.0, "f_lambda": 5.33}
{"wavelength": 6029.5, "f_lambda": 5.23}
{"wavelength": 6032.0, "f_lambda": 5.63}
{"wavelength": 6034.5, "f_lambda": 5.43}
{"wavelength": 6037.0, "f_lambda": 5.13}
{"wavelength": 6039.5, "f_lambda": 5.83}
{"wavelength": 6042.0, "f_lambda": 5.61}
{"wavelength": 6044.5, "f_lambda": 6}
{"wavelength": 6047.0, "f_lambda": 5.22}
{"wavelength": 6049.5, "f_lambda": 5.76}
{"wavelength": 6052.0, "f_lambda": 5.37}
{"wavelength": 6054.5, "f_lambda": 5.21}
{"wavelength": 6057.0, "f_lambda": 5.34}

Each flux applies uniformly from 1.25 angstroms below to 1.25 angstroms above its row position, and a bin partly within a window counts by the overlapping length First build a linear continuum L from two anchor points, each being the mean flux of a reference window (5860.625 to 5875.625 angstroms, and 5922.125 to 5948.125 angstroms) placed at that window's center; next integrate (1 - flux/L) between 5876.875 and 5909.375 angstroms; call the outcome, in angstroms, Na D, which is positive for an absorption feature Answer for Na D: 4.7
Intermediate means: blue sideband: 5.43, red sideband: 5.27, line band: 4.59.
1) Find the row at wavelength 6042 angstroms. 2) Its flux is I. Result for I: 5.61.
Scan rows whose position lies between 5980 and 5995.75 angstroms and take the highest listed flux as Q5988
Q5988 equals 5.77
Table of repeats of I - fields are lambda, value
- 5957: 5.55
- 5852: 5.07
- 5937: 4.95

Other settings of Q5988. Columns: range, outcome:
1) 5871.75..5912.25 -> 5.73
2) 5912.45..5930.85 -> 5.69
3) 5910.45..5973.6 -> 5.71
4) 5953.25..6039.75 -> 5.83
